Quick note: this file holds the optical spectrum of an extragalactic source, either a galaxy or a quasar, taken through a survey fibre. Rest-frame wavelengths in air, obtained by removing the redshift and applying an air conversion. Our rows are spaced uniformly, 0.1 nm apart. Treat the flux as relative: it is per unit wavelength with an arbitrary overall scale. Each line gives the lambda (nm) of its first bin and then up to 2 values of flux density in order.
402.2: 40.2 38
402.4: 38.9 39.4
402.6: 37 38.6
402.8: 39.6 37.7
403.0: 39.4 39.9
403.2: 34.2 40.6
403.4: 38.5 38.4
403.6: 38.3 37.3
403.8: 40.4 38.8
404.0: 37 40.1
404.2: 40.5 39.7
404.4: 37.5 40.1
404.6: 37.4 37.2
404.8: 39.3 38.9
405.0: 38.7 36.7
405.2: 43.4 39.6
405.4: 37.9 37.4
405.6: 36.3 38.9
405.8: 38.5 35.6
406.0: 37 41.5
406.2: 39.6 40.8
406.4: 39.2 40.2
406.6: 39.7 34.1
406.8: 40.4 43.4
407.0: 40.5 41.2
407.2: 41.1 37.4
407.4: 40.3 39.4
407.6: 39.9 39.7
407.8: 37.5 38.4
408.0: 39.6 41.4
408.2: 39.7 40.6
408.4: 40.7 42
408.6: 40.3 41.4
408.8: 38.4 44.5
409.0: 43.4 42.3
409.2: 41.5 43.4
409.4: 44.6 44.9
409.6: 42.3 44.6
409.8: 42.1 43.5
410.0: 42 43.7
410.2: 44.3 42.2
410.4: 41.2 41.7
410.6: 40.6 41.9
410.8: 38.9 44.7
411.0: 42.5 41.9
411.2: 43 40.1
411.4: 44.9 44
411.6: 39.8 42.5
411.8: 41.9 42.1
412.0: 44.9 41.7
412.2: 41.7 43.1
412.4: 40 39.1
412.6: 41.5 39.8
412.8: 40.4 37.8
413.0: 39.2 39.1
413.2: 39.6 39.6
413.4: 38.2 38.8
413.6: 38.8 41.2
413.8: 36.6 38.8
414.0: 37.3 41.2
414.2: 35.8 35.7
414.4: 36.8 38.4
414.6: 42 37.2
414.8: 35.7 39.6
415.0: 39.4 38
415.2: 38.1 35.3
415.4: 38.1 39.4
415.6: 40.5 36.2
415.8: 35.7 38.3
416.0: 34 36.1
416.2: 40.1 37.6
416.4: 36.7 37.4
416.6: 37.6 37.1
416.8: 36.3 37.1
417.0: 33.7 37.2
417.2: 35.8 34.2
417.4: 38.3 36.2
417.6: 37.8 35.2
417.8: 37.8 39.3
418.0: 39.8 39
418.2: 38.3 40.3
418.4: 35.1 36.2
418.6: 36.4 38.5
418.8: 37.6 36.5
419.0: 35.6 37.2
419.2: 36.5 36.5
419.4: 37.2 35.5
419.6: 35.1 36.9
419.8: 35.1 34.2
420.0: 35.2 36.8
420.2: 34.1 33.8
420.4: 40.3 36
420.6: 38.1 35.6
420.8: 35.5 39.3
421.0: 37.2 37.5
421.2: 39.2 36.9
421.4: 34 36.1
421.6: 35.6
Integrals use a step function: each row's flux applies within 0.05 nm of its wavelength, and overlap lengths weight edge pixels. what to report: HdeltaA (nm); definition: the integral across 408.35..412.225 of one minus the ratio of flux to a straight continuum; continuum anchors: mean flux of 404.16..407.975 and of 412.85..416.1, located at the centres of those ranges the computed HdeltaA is -0.38 nm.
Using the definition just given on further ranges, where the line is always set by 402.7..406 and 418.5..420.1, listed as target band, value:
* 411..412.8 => -0.21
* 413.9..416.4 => -0.06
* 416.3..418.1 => -0.02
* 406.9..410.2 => -0.31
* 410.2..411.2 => -0.12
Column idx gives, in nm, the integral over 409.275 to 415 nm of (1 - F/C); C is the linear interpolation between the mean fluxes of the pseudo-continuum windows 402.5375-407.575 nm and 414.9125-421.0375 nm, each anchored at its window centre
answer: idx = -0.45 nm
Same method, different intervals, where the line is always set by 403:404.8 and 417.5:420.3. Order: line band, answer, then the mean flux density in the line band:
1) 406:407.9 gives -0.07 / 39.7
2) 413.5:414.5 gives -0.02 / 38.1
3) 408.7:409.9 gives -0.16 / 42.9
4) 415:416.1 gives -0.01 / 37.4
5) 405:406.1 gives 0.00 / 38.3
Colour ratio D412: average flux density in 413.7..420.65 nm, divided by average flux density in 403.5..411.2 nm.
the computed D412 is 0.92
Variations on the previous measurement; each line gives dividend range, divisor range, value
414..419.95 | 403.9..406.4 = 0.96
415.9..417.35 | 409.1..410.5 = 0.85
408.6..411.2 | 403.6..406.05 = 1.10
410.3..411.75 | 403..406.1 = 1.09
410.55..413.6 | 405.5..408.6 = 1.04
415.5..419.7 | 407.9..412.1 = 0.88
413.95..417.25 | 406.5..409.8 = 0.92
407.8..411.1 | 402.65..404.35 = 1.08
